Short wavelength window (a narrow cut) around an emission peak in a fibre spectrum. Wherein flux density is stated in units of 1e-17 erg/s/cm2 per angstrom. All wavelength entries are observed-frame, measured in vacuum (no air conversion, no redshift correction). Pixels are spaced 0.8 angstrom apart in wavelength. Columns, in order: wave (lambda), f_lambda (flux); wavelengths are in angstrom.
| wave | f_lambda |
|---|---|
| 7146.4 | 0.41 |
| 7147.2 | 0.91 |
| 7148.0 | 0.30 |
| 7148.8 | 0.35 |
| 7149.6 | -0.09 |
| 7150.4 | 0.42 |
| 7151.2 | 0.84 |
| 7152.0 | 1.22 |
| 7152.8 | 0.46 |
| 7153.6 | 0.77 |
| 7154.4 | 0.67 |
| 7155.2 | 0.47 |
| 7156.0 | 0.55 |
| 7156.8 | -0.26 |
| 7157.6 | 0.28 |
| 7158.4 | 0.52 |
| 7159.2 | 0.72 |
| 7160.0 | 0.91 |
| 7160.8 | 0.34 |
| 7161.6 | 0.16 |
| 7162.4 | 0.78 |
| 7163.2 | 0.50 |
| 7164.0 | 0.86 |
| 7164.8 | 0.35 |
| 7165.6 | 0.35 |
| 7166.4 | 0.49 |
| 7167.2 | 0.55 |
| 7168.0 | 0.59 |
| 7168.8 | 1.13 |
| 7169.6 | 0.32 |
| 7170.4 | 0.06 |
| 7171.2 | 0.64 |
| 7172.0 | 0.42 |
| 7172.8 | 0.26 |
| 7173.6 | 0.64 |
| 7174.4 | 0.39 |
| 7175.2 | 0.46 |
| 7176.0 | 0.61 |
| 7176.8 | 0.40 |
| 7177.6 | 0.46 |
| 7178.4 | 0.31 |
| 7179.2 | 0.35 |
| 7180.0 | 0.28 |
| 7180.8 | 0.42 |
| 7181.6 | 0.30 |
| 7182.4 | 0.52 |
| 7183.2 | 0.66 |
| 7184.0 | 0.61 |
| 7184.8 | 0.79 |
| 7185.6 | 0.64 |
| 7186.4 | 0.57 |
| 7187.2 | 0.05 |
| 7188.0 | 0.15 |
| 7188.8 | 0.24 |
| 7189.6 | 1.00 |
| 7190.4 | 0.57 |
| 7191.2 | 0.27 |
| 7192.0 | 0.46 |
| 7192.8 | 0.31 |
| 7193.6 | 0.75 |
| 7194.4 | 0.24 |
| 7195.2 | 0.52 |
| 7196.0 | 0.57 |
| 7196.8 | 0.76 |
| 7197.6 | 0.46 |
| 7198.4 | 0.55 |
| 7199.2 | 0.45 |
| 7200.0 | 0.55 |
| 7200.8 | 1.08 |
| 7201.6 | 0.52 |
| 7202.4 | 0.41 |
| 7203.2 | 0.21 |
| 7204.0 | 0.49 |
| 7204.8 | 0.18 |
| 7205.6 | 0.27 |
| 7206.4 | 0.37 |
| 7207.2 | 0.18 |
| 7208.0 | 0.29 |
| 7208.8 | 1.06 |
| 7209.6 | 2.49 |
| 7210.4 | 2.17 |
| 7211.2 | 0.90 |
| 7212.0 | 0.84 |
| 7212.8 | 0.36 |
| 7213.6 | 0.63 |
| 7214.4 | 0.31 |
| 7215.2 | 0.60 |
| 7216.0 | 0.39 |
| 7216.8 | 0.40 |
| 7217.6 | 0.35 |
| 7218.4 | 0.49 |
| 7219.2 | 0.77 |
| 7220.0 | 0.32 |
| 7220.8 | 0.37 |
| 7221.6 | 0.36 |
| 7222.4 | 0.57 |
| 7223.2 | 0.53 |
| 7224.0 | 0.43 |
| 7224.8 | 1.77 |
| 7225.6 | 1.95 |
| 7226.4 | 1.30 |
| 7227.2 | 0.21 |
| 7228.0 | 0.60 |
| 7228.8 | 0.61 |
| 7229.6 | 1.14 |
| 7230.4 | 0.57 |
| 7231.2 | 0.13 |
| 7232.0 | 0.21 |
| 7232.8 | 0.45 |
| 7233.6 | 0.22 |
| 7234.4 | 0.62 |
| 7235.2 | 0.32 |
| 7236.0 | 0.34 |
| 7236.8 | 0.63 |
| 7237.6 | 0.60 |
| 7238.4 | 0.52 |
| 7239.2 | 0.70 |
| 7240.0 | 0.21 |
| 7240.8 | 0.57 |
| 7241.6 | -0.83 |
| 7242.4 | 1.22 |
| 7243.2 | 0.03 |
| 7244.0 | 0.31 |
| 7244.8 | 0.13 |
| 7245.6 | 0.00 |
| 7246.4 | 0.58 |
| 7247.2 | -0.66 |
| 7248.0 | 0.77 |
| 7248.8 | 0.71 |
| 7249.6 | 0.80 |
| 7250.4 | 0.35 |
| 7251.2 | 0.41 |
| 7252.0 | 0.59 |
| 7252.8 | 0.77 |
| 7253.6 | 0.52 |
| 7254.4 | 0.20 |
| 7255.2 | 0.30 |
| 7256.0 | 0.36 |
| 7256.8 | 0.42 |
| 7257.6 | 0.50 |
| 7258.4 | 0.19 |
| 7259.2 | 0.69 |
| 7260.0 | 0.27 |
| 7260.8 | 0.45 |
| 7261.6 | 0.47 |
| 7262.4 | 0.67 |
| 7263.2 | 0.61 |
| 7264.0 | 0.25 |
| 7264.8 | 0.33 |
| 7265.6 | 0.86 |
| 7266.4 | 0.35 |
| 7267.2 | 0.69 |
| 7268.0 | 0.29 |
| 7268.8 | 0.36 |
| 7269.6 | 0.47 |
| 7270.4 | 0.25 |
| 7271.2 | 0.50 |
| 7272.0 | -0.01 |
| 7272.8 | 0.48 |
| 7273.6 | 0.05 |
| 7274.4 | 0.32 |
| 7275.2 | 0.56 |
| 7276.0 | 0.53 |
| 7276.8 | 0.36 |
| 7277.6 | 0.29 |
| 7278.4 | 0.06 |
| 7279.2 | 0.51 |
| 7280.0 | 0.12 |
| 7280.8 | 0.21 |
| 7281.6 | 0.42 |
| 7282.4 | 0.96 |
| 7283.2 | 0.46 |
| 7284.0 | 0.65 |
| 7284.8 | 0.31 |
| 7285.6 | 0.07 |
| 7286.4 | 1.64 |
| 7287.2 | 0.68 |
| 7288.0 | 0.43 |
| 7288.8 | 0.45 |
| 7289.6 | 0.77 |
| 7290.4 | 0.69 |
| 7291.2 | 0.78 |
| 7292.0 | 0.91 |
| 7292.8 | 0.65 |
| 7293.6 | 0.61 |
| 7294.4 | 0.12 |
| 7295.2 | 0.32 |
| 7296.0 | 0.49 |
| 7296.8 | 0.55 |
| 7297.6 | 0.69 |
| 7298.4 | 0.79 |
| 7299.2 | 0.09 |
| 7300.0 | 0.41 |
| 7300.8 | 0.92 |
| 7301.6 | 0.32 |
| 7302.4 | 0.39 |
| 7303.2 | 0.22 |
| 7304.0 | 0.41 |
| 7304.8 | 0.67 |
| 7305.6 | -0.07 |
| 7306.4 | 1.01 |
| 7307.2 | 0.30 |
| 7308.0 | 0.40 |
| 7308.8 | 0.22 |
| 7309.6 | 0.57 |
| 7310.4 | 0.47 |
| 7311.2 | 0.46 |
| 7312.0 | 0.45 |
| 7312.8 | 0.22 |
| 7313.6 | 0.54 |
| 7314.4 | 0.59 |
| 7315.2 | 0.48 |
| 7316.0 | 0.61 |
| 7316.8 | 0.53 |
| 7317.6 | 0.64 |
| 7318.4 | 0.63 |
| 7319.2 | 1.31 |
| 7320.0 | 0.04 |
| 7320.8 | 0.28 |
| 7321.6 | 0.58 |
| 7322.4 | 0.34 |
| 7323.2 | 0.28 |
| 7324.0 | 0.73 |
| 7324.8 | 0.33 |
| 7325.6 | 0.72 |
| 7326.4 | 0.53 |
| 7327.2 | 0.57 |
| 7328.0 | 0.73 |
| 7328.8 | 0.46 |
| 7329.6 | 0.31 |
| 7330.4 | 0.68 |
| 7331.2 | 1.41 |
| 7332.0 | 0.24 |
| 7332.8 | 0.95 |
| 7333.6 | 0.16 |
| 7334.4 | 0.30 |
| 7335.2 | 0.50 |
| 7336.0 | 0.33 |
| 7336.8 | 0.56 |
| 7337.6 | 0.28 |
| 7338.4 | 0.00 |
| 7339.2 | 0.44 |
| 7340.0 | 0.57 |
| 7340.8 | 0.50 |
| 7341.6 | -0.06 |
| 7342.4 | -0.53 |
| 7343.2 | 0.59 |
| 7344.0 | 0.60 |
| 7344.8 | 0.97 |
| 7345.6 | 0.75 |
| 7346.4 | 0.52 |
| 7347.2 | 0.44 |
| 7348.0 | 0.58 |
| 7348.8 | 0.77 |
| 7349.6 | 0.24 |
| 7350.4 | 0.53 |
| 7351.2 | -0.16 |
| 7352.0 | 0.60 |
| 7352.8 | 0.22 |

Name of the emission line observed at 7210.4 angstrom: [S II]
